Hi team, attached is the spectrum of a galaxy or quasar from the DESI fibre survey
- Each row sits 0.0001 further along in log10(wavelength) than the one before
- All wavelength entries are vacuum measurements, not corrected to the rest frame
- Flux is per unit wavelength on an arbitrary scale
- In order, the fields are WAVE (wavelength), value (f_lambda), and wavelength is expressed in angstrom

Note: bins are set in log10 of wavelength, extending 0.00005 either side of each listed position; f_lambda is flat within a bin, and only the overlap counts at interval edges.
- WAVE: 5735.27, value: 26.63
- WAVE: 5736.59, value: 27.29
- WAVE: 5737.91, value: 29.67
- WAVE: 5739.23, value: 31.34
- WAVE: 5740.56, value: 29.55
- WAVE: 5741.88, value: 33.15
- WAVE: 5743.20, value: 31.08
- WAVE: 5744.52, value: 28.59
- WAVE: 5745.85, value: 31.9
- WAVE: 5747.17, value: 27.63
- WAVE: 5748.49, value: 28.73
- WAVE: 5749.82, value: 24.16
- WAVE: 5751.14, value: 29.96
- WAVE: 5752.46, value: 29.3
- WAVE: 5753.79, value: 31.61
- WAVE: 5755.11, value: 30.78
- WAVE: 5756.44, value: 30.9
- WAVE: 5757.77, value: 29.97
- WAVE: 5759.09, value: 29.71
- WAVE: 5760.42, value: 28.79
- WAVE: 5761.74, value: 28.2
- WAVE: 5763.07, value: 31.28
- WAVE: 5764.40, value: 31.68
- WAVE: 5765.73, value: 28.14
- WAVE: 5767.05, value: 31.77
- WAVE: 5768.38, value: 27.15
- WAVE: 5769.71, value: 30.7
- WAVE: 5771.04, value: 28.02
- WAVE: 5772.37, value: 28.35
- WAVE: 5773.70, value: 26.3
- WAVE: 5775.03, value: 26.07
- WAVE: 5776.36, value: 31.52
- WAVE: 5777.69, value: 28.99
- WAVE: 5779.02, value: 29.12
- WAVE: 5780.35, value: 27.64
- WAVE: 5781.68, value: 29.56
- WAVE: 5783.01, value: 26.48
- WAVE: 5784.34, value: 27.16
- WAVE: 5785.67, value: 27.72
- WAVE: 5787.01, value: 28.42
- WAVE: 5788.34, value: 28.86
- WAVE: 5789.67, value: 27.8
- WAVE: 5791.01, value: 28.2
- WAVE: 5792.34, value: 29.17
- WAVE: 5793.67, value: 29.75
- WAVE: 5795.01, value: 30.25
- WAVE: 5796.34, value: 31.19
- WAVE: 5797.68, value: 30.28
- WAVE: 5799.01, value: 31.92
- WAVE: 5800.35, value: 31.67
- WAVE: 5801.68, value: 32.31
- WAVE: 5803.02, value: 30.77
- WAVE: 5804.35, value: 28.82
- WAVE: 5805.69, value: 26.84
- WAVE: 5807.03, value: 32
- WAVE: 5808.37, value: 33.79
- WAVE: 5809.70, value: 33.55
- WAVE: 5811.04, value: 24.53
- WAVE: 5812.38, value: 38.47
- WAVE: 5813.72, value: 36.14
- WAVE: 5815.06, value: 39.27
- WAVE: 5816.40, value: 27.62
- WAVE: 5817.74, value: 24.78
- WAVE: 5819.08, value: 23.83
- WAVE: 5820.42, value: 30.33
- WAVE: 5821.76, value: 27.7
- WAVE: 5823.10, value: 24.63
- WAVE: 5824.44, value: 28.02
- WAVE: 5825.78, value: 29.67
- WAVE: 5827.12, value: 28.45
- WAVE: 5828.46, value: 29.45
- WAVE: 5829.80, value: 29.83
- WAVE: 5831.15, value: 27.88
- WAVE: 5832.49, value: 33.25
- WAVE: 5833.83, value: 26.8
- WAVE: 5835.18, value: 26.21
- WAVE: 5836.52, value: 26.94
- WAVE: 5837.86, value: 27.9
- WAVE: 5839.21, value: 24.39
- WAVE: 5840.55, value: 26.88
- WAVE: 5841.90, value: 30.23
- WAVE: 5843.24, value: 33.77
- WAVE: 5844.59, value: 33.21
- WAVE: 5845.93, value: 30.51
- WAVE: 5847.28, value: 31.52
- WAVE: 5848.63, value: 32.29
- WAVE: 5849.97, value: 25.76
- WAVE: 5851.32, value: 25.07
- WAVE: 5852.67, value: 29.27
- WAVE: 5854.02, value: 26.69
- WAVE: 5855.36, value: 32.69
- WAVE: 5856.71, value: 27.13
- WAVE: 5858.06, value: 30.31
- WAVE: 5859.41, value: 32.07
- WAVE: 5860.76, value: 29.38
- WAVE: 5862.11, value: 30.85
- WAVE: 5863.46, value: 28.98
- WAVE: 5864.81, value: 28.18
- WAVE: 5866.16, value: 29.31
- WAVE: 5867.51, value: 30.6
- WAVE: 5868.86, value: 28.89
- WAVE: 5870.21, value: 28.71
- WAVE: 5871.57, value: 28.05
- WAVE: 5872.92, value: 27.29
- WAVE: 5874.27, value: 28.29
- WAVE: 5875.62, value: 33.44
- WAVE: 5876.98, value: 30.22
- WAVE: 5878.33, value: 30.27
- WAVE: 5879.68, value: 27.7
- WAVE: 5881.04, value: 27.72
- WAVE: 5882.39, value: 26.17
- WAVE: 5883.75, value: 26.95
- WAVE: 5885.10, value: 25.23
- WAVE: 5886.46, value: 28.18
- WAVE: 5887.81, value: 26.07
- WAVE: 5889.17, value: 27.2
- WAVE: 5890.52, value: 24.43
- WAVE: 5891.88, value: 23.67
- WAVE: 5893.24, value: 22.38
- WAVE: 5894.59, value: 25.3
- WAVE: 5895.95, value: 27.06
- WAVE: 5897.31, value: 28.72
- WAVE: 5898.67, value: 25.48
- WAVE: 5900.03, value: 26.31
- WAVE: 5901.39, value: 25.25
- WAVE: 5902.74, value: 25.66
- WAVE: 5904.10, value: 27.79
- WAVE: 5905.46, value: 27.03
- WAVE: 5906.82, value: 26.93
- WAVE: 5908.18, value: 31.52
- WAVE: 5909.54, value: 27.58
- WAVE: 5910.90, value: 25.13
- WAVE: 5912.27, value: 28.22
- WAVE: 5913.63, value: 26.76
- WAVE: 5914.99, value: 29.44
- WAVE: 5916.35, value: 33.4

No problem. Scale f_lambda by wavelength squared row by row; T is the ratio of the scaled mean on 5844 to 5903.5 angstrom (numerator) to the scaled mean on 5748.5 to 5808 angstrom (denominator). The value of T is 0.99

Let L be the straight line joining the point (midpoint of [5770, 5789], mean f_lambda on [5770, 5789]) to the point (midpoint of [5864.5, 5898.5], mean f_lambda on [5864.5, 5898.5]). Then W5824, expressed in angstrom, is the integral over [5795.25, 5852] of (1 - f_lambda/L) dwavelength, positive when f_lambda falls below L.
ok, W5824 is -3.7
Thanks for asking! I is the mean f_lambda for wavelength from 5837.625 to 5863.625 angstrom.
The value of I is 29.5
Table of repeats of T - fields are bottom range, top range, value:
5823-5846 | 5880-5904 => 0.92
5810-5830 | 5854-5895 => 0.97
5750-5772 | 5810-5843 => 1.00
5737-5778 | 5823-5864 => 1.02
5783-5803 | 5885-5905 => 0.91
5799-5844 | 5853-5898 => 0.97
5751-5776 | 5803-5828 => 1.04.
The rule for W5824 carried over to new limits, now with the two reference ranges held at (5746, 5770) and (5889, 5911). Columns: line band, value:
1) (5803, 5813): -0.95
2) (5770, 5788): 0.54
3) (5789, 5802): -0.70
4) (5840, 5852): -1.04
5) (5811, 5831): -1.08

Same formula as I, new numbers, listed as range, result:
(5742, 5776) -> 29.3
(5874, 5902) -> 26.9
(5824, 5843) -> 28.4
